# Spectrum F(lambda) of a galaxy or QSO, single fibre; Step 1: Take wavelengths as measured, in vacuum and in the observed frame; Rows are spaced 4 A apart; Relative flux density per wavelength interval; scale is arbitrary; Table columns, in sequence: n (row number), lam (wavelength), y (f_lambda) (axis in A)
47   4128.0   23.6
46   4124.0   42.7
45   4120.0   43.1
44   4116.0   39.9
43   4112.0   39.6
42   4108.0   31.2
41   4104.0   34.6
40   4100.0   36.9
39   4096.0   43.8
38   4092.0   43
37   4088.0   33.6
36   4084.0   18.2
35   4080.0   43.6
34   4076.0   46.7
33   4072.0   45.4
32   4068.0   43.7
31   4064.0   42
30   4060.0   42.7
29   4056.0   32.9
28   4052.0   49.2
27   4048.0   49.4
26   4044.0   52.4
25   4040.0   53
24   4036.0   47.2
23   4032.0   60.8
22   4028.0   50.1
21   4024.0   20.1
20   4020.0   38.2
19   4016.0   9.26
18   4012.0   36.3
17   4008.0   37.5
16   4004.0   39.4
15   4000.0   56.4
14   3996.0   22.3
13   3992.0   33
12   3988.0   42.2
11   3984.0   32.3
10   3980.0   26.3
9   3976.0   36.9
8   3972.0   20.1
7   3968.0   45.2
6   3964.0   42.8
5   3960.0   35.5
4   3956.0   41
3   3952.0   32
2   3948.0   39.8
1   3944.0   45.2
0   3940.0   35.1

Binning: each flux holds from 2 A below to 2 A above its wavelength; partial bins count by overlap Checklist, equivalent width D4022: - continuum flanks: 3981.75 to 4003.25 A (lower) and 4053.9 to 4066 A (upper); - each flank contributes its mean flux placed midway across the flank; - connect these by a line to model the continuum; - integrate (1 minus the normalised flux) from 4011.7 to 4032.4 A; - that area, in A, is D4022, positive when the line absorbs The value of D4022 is 2.4 A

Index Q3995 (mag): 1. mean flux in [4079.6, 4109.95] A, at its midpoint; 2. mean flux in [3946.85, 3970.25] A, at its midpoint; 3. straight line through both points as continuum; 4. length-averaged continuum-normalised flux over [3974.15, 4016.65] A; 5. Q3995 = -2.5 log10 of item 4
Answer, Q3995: 0.11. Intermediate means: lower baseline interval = 39.2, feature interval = 34.6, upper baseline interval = 35.2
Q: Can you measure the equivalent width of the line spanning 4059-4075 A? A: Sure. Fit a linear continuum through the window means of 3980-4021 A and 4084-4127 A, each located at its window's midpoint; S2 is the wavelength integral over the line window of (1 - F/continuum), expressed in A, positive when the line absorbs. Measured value -3.3 A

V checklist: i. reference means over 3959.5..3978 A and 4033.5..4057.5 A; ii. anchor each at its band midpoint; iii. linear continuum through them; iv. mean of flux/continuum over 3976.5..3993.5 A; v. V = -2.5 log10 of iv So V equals 0.15 mag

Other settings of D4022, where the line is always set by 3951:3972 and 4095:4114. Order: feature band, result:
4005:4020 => 3.0 A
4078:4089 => 1.6 A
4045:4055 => -2.9 A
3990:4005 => 0.0 A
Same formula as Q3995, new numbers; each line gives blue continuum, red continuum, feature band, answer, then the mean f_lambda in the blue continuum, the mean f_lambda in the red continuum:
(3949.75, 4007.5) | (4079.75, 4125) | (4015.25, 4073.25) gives -0.175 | 36.2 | 37.2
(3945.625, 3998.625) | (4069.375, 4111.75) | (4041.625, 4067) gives -0.211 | 34.9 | 37.9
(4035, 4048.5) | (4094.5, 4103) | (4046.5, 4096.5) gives 0.101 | 50.9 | 39.5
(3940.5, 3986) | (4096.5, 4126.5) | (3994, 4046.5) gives -0.094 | 36.1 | 38.3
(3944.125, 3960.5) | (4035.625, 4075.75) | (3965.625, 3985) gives 0.225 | 38.1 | 45.8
